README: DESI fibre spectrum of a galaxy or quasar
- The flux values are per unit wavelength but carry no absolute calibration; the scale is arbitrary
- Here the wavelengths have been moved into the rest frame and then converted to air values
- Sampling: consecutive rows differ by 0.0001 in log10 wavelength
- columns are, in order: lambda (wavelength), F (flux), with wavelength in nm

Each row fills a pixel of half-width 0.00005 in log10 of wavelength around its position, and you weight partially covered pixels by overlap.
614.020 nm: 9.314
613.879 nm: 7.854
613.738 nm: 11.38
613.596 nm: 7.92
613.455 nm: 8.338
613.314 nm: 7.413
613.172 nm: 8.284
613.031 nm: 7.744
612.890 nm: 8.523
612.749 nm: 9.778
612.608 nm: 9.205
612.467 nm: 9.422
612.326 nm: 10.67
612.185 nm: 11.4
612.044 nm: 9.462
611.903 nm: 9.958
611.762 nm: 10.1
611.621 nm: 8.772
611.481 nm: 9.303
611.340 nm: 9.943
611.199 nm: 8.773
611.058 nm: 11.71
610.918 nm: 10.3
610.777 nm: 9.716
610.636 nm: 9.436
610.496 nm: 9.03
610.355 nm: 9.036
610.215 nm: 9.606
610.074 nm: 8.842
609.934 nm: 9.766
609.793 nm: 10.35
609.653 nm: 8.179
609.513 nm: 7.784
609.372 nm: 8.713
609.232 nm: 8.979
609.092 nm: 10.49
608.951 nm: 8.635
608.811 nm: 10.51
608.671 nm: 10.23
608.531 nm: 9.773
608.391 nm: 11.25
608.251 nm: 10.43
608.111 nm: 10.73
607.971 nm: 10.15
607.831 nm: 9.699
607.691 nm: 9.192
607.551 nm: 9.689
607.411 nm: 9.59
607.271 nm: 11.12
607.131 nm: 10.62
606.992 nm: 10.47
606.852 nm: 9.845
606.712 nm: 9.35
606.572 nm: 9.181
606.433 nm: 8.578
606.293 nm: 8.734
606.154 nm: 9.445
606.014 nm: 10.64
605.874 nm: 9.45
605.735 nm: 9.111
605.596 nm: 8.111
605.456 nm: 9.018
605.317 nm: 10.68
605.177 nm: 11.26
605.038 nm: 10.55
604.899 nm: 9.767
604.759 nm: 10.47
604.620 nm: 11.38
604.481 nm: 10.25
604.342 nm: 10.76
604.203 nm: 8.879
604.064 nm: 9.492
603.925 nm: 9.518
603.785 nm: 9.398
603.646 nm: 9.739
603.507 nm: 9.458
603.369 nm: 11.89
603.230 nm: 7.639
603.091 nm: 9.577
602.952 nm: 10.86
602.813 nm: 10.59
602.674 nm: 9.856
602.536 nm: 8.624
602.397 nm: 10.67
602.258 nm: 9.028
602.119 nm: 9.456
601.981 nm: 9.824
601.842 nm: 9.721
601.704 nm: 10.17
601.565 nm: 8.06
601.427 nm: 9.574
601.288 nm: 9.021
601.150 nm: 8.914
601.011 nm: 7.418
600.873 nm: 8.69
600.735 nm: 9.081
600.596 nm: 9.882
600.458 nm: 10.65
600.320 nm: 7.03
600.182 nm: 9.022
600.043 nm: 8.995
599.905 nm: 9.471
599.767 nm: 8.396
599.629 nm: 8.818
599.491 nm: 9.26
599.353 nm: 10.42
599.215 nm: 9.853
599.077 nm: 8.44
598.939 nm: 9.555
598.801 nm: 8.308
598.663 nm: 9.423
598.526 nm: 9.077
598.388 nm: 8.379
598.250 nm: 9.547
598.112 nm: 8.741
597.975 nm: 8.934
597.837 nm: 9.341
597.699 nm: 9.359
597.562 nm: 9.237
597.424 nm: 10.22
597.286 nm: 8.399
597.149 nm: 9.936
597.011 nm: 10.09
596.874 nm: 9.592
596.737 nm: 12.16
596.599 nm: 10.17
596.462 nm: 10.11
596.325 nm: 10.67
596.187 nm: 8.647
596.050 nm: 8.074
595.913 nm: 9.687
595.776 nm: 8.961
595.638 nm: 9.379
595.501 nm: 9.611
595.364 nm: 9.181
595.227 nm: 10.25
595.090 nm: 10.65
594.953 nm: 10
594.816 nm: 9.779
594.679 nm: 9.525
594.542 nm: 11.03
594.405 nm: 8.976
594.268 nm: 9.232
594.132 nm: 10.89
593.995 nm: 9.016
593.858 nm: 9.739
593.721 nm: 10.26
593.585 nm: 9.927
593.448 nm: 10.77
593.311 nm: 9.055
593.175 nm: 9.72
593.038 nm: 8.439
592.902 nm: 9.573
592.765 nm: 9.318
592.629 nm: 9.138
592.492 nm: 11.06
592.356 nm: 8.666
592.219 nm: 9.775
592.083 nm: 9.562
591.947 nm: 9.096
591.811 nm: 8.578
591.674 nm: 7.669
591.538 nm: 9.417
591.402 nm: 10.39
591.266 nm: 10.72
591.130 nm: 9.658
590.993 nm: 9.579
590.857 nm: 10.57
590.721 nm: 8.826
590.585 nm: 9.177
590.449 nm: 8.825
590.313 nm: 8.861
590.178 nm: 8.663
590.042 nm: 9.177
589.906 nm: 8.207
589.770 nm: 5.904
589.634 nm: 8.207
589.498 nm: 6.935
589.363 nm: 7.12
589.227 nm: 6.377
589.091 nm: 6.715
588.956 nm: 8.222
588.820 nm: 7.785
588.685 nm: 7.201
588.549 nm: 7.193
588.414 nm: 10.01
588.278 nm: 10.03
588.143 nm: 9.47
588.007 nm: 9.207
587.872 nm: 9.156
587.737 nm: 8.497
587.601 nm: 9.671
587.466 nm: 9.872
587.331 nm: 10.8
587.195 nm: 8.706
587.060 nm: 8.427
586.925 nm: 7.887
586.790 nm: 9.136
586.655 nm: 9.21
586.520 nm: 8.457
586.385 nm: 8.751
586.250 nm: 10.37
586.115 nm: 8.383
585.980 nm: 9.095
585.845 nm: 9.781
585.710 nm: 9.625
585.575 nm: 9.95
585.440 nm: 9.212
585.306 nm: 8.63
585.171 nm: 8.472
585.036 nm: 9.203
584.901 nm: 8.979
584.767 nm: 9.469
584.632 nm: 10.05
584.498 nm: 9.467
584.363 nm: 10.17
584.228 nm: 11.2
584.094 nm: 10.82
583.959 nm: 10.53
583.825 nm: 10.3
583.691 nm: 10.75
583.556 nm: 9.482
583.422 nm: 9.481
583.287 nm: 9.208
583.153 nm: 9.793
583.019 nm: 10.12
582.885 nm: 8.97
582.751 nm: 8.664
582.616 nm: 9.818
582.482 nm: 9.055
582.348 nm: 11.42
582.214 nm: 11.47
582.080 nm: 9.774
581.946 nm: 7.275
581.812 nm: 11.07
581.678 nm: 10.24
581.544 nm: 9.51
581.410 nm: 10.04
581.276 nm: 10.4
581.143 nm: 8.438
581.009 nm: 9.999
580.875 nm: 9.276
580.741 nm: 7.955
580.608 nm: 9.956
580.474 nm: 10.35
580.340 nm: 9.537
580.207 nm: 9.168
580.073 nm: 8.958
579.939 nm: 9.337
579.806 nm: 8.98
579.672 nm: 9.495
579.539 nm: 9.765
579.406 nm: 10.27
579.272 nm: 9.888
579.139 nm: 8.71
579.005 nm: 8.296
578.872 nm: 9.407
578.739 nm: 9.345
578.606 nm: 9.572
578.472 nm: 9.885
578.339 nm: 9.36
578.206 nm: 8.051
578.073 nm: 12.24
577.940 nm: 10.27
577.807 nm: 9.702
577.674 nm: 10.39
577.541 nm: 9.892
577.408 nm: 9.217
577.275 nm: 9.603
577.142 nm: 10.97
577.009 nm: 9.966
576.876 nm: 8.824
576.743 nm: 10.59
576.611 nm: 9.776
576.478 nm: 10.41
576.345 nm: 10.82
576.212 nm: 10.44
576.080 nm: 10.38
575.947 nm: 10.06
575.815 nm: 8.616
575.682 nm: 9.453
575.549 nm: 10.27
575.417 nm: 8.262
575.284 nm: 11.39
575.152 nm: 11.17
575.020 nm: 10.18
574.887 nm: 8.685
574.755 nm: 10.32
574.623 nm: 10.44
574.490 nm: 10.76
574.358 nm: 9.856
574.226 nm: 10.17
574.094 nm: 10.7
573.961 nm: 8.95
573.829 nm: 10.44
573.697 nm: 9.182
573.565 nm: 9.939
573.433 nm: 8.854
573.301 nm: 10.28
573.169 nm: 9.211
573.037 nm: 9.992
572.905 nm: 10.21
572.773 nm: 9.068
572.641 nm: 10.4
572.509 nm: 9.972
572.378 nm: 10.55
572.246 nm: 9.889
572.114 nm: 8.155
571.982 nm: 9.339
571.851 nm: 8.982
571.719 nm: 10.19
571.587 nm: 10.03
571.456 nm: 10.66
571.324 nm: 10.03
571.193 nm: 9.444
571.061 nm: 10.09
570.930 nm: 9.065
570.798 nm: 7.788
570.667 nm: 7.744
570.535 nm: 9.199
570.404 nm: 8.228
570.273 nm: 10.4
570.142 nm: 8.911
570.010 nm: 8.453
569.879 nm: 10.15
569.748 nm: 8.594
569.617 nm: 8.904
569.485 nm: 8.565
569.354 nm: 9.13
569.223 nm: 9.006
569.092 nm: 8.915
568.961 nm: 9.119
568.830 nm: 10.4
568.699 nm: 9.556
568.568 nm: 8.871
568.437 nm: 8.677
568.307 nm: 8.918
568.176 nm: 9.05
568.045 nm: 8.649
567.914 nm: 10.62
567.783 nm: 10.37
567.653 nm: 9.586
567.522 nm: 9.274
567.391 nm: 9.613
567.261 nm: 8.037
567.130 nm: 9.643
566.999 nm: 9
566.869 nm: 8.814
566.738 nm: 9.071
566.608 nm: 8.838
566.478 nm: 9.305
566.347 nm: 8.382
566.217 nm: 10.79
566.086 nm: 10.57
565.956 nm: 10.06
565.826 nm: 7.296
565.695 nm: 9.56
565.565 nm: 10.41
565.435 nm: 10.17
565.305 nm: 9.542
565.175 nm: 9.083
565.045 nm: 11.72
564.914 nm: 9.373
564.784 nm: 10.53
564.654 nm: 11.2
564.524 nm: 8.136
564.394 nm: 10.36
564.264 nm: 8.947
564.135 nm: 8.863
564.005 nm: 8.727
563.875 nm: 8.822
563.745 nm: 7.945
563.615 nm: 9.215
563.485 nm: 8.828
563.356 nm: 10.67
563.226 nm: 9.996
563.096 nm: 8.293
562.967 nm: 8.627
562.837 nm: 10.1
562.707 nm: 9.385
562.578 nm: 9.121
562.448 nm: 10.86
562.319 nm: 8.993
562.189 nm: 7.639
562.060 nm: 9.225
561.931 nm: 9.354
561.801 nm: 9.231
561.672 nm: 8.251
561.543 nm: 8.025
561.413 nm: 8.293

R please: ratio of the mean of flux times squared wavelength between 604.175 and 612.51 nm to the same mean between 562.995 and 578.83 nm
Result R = 1.16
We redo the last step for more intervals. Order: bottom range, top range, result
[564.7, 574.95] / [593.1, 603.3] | 1.10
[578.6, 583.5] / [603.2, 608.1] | 1.12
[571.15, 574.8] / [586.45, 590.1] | 0.90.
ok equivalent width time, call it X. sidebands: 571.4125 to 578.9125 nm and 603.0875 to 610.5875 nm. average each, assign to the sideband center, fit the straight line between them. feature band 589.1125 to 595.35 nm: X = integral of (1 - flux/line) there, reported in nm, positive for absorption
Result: 0.36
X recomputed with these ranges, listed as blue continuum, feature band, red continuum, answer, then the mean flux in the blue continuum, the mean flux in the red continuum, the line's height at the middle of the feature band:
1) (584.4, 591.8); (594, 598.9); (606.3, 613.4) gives -0.23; 8.88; 9.58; 9.15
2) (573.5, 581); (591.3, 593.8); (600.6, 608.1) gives 0.06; 9.78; 9.68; 9.72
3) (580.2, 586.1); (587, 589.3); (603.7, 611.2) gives 0.24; 9.68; 9.76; 9.7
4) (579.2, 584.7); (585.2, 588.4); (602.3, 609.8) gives 0.18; 9.77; 9.8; 9.77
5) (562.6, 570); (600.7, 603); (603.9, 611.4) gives 0.08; 9.35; 9.76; 9.71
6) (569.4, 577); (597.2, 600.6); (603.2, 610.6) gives 0.20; 9.68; 9.74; 9.72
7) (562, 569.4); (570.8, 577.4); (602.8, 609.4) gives -0.28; 9.37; 9.87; 9.47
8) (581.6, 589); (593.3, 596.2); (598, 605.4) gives -0.07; 9.42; 9.5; 9.47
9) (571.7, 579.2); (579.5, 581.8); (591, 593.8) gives 0.05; 9.82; 9.54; 9.74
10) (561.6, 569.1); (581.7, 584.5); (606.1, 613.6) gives -0.16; 9.36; 9.54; 9.43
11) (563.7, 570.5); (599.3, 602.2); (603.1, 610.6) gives 0.16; 9.33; 9.72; 9.66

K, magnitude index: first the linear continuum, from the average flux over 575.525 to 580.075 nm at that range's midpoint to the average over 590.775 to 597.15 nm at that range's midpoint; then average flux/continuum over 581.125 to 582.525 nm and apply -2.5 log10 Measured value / -0.02 mag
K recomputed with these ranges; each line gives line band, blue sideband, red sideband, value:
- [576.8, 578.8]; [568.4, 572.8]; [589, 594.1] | -0.07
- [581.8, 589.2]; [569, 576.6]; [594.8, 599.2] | 0.03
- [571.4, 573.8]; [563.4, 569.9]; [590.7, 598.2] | -0.04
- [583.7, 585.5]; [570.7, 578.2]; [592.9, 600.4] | -0.01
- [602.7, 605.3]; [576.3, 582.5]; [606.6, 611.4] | -0.04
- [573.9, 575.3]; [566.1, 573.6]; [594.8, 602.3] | -0.09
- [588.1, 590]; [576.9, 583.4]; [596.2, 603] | 0.22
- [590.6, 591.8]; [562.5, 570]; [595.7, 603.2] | -0.02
